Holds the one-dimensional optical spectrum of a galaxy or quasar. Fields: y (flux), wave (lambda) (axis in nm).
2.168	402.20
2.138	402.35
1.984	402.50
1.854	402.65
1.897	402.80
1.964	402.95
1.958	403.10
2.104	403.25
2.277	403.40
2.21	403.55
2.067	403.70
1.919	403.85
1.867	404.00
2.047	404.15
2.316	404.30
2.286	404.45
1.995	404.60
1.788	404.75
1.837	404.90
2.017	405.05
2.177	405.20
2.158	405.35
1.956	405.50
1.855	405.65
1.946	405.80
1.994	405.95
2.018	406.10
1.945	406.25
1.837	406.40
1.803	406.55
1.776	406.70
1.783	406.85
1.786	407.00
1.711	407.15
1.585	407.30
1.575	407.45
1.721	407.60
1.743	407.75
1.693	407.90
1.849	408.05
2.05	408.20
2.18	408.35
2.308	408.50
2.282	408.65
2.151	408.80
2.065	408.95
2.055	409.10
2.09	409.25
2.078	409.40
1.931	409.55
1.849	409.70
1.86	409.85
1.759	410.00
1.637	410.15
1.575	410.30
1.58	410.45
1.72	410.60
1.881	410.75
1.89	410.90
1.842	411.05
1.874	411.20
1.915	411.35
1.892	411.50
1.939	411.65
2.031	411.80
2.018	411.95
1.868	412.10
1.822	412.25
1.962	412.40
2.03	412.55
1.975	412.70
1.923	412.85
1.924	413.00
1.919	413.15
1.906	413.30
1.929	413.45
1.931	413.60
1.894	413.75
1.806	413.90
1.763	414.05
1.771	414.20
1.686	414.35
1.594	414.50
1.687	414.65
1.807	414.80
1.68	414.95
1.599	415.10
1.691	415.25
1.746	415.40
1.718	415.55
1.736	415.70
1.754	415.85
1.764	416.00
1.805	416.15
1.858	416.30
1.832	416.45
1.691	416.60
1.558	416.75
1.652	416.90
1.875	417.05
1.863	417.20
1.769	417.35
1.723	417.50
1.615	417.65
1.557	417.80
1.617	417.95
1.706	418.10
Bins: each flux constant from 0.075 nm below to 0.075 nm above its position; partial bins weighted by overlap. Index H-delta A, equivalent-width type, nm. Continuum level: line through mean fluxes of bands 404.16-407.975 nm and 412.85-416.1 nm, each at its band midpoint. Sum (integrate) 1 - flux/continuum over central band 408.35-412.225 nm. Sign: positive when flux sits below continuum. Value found -0.19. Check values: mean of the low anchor 1.89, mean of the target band 1.93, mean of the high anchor 1.78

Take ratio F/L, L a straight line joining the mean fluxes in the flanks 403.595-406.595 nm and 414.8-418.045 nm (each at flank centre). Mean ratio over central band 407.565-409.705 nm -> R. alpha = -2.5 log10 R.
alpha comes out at -0.06 mag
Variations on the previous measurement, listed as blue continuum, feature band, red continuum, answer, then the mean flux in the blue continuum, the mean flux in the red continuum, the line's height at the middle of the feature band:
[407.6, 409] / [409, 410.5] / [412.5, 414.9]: 0.070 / 2.02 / 1.84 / 1.97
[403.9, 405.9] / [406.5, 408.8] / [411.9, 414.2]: 0.063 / 2.02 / 1.91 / 1.98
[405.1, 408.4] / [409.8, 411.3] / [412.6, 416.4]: 0.043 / 1.87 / 1.8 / 1.83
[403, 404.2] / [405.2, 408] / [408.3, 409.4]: 0.151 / 2.05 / 2.16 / 2.11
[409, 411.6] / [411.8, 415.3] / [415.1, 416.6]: -0.026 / 1.85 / 1.75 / 1.79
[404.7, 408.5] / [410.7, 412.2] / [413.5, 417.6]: -0.061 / 1.88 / 1.75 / 1.81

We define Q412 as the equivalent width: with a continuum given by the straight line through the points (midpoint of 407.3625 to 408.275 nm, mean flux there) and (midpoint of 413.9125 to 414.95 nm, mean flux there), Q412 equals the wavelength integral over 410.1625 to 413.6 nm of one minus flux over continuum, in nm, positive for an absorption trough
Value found -0.28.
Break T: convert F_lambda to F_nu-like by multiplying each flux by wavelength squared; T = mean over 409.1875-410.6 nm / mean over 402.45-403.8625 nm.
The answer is 0.9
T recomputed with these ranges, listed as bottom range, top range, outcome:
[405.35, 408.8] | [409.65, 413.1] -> 1.00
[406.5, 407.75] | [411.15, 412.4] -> 1.15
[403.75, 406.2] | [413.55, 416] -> 0.91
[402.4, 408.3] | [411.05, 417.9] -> 0.98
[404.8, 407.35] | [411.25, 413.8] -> 1.05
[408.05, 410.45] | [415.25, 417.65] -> 0.92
